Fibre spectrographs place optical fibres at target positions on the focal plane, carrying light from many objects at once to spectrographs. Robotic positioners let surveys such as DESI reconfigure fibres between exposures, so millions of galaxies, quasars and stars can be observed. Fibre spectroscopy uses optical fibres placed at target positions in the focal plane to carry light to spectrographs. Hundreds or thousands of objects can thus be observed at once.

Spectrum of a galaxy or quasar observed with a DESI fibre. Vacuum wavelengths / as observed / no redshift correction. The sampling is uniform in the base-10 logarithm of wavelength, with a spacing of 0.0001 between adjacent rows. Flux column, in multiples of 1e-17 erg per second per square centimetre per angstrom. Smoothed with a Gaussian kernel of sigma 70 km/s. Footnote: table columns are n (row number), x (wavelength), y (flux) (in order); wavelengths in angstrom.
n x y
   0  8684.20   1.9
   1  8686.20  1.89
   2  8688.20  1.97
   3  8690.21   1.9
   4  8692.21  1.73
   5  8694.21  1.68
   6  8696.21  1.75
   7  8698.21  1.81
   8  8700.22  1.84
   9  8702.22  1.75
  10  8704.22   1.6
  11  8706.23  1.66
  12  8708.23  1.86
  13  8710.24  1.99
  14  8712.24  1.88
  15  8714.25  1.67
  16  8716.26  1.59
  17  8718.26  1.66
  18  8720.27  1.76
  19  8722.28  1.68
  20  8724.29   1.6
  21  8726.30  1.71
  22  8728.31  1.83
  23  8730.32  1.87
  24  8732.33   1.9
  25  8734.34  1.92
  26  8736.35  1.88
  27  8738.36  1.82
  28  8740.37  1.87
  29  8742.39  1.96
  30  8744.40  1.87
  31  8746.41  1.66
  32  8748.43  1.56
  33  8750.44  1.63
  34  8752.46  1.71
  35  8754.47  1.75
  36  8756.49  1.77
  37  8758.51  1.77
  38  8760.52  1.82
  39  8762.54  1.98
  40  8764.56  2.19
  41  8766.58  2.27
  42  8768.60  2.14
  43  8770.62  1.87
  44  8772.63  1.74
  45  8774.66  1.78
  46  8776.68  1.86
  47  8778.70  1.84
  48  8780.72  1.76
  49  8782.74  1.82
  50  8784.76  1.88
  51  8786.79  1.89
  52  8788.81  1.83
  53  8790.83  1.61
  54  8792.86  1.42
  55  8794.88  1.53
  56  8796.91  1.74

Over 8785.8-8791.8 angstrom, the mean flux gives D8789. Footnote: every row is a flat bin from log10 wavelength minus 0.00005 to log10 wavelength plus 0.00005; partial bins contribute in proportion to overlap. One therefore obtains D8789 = 1.78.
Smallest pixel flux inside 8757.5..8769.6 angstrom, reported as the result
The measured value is 1.77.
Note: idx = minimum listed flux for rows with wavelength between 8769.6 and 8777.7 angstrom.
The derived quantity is 1.74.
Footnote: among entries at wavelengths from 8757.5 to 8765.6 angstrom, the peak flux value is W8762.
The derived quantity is 2.19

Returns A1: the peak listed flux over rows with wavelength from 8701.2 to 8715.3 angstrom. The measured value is 1.99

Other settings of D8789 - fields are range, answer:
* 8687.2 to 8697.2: 1.81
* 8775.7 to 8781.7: 1.82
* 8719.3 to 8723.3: 1.72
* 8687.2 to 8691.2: 1.93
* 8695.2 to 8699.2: 1.78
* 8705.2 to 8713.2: 1.85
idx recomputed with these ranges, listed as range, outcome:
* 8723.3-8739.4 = 1.6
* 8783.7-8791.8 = 1.61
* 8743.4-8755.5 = 1.56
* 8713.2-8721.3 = 1.59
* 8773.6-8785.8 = 1.76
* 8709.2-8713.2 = 1.88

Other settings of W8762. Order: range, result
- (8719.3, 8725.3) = 1.76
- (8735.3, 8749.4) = 1.96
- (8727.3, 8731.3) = 1.87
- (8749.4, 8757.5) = 1.77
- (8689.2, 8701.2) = 1.9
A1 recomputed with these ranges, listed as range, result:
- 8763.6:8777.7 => 2.27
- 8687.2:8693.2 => 1.97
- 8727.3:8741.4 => 1.92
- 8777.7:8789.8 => 1.89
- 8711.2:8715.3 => 1.88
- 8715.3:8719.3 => 1.66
